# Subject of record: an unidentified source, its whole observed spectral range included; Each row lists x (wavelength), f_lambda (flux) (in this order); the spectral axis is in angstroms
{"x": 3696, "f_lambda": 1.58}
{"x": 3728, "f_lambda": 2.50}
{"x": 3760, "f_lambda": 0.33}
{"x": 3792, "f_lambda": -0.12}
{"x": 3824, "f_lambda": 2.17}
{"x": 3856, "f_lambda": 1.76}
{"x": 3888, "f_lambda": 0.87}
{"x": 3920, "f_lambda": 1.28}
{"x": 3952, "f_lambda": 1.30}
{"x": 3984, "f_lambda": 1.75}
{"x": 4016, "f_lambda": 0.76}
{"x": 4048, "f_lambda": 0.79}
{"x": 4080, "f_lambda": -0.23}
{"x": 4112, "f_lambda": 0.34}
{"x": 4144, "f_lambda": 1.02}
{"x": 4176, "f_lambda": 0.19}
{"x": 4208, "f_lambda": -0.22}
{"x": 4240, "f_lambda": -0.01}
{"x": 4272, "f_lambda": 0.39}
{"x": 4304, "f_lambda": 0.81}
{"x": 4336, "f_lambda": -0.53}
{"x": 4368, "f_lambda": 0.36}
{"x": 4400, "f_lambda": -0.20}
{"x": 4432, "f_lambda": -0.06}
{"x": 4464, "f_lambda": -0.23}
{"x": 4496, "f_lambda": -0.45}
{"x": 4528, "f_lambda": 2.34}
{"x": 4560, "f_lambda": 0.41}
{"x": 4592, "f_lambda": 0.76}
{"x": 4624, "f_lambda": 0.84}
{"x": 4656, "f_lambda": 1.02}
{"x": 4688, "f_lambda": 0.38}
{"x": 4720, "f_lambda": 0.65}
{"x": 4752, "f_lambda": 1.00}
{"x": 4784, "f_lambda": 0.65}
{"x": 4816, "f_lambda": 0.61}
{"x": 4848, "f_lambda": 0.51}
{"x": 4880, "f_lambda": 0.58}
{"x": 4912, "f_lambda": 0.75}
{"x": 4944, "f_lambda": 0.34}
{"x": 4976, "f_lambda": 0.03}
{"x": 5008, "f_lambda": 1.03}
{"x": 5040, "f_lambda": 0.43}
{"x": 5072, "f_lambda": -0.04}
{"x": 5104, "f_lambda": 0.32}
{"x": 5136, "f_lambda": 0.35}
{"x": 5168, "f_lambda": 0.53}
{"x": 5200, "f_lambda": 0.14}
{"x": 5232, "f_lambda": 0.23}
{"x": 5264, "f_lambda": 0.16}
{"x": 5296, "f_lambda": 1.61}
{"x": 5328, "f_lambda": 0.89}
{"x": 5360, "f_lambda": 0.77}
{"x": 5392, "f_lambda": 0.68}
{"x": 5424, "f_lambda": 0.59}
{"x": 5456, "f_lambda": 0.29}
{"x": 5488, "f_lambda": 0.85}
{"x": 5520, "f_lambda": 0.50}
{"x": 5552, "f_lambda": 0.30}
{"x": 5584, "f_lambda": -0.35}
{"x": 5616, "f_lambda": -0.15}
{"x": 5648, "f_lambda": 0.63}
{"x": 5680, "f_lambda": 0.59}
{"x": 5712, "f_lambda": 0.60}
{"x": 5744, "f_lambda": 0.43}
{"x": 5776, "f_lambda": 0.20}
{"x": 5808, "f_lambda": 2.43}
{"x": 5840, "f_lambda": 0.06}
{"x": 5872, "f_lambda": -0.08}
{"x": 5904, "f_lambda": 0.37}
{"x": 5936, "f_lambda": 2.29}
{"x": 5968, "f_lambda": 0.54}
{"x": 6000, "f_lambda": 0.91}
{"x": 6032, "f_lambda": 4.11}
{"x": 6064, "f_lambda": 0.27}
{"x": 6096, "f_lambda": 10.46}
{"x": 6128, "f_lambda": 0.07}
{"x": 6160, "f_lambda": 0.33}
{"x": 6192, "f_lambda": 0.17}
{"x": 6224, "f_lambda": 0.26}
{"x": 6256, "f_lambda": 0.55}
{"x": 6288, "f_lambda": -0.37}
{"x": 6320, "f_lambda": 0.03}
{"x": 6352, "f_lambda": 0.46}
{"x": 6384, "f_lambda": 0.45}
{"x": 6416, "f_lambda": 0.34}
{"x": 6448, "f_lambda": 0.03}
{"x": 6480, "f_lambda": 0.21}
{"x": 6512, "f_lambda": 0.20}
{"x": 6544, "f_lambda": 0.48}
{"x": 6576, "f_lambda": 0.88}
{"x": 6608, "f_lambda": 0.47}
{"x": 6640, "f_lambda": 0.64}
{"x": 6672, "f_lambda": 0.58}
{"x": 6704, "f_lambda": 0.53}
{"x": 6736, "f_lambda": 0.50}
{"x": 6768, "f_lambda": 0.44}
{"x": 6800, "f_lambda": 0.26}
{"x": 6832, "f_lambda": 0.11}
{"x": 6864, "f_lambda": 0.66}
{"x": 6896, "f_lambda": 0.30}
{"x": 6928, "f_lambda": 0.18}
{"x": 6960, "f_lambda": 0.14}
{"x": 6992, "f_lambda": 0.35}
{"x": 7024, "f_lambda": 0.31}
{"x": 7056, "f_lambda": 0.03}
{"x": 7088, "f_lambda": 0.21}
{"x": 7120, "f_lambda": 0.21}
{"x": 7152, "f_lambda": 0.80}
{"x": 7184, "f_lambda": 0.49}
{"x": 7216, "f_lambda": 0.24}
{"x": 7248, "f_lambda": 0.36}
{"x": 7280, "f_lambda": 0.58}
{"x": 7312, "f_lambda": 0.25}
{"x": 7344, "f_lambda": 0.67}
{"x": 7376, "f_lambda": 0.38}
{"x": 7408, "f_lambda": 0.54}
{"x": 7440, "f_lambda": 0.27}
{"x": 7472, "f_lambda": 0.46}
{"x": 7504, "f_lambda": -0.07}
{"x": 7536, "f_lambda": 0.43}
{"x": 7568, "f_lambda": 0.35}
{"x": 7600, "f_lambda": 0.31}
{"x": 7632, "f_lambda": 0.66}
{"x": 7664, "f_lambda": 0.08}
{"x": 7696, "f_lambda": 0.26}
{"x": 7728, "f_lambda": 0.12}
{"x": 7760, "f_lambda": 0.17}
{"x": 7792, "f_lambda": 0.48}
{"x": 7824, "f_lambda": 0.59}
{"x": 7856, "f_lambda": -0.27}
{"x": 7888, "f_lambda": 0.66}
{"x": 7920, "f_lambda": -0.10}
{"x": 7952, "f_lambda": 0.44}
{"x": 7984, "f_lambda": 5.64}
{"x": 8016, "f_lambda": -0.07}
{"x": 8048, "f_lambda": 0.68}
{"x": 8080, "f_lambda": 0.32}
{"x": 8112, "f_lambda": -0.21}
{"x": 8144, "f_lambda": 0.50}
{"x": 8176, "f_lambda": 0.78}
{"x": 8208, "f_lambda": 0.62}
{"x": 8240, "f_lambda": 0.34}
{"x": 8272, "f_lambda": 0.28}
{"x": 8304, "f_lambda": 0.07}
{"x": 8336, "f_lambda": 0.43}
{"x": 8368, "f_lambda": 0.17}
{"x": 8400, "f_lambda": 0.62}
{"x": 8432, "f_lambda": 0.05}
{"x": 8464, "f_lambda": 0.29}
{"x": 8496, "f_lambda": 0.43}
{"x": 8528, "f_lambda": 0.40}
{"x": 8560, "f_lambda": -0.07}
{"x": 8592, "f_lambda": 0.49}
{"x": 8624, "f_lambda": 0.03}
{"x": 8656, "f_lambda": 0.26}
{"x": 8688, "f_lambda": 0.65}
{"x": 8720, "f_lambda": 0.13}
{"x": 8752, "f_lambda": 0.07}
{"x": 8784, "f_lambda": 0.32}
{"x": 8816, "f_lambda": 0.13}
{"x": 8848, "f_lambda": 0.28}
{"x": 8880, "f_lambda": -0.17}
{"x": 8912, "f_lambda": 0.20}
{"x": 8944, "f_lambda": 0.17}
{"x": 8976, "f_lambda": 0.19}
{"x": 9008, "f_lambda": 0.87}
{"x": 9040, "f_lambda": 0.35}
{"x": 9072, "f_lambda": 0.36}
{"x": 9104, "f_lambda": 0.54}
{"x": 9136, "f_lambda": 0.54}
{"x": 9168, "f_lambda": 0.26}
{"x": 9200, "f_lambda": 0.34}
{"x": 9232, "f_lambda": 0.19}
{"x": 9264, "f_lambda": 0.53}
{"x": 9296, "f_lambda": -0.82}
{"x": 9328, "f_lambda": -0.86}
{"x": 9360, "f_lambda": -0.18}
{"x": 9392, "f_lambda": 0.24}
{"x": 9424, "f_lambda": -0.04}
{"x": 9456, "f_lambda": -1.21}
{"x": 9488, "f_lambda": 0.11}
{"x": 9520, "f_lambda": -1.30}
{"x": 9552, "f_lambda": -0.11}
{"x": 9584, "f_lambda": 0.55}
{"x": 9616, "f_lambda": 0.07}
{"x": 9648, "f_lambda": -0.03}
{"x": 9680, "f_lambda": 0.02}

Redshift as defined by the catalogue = 0.218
